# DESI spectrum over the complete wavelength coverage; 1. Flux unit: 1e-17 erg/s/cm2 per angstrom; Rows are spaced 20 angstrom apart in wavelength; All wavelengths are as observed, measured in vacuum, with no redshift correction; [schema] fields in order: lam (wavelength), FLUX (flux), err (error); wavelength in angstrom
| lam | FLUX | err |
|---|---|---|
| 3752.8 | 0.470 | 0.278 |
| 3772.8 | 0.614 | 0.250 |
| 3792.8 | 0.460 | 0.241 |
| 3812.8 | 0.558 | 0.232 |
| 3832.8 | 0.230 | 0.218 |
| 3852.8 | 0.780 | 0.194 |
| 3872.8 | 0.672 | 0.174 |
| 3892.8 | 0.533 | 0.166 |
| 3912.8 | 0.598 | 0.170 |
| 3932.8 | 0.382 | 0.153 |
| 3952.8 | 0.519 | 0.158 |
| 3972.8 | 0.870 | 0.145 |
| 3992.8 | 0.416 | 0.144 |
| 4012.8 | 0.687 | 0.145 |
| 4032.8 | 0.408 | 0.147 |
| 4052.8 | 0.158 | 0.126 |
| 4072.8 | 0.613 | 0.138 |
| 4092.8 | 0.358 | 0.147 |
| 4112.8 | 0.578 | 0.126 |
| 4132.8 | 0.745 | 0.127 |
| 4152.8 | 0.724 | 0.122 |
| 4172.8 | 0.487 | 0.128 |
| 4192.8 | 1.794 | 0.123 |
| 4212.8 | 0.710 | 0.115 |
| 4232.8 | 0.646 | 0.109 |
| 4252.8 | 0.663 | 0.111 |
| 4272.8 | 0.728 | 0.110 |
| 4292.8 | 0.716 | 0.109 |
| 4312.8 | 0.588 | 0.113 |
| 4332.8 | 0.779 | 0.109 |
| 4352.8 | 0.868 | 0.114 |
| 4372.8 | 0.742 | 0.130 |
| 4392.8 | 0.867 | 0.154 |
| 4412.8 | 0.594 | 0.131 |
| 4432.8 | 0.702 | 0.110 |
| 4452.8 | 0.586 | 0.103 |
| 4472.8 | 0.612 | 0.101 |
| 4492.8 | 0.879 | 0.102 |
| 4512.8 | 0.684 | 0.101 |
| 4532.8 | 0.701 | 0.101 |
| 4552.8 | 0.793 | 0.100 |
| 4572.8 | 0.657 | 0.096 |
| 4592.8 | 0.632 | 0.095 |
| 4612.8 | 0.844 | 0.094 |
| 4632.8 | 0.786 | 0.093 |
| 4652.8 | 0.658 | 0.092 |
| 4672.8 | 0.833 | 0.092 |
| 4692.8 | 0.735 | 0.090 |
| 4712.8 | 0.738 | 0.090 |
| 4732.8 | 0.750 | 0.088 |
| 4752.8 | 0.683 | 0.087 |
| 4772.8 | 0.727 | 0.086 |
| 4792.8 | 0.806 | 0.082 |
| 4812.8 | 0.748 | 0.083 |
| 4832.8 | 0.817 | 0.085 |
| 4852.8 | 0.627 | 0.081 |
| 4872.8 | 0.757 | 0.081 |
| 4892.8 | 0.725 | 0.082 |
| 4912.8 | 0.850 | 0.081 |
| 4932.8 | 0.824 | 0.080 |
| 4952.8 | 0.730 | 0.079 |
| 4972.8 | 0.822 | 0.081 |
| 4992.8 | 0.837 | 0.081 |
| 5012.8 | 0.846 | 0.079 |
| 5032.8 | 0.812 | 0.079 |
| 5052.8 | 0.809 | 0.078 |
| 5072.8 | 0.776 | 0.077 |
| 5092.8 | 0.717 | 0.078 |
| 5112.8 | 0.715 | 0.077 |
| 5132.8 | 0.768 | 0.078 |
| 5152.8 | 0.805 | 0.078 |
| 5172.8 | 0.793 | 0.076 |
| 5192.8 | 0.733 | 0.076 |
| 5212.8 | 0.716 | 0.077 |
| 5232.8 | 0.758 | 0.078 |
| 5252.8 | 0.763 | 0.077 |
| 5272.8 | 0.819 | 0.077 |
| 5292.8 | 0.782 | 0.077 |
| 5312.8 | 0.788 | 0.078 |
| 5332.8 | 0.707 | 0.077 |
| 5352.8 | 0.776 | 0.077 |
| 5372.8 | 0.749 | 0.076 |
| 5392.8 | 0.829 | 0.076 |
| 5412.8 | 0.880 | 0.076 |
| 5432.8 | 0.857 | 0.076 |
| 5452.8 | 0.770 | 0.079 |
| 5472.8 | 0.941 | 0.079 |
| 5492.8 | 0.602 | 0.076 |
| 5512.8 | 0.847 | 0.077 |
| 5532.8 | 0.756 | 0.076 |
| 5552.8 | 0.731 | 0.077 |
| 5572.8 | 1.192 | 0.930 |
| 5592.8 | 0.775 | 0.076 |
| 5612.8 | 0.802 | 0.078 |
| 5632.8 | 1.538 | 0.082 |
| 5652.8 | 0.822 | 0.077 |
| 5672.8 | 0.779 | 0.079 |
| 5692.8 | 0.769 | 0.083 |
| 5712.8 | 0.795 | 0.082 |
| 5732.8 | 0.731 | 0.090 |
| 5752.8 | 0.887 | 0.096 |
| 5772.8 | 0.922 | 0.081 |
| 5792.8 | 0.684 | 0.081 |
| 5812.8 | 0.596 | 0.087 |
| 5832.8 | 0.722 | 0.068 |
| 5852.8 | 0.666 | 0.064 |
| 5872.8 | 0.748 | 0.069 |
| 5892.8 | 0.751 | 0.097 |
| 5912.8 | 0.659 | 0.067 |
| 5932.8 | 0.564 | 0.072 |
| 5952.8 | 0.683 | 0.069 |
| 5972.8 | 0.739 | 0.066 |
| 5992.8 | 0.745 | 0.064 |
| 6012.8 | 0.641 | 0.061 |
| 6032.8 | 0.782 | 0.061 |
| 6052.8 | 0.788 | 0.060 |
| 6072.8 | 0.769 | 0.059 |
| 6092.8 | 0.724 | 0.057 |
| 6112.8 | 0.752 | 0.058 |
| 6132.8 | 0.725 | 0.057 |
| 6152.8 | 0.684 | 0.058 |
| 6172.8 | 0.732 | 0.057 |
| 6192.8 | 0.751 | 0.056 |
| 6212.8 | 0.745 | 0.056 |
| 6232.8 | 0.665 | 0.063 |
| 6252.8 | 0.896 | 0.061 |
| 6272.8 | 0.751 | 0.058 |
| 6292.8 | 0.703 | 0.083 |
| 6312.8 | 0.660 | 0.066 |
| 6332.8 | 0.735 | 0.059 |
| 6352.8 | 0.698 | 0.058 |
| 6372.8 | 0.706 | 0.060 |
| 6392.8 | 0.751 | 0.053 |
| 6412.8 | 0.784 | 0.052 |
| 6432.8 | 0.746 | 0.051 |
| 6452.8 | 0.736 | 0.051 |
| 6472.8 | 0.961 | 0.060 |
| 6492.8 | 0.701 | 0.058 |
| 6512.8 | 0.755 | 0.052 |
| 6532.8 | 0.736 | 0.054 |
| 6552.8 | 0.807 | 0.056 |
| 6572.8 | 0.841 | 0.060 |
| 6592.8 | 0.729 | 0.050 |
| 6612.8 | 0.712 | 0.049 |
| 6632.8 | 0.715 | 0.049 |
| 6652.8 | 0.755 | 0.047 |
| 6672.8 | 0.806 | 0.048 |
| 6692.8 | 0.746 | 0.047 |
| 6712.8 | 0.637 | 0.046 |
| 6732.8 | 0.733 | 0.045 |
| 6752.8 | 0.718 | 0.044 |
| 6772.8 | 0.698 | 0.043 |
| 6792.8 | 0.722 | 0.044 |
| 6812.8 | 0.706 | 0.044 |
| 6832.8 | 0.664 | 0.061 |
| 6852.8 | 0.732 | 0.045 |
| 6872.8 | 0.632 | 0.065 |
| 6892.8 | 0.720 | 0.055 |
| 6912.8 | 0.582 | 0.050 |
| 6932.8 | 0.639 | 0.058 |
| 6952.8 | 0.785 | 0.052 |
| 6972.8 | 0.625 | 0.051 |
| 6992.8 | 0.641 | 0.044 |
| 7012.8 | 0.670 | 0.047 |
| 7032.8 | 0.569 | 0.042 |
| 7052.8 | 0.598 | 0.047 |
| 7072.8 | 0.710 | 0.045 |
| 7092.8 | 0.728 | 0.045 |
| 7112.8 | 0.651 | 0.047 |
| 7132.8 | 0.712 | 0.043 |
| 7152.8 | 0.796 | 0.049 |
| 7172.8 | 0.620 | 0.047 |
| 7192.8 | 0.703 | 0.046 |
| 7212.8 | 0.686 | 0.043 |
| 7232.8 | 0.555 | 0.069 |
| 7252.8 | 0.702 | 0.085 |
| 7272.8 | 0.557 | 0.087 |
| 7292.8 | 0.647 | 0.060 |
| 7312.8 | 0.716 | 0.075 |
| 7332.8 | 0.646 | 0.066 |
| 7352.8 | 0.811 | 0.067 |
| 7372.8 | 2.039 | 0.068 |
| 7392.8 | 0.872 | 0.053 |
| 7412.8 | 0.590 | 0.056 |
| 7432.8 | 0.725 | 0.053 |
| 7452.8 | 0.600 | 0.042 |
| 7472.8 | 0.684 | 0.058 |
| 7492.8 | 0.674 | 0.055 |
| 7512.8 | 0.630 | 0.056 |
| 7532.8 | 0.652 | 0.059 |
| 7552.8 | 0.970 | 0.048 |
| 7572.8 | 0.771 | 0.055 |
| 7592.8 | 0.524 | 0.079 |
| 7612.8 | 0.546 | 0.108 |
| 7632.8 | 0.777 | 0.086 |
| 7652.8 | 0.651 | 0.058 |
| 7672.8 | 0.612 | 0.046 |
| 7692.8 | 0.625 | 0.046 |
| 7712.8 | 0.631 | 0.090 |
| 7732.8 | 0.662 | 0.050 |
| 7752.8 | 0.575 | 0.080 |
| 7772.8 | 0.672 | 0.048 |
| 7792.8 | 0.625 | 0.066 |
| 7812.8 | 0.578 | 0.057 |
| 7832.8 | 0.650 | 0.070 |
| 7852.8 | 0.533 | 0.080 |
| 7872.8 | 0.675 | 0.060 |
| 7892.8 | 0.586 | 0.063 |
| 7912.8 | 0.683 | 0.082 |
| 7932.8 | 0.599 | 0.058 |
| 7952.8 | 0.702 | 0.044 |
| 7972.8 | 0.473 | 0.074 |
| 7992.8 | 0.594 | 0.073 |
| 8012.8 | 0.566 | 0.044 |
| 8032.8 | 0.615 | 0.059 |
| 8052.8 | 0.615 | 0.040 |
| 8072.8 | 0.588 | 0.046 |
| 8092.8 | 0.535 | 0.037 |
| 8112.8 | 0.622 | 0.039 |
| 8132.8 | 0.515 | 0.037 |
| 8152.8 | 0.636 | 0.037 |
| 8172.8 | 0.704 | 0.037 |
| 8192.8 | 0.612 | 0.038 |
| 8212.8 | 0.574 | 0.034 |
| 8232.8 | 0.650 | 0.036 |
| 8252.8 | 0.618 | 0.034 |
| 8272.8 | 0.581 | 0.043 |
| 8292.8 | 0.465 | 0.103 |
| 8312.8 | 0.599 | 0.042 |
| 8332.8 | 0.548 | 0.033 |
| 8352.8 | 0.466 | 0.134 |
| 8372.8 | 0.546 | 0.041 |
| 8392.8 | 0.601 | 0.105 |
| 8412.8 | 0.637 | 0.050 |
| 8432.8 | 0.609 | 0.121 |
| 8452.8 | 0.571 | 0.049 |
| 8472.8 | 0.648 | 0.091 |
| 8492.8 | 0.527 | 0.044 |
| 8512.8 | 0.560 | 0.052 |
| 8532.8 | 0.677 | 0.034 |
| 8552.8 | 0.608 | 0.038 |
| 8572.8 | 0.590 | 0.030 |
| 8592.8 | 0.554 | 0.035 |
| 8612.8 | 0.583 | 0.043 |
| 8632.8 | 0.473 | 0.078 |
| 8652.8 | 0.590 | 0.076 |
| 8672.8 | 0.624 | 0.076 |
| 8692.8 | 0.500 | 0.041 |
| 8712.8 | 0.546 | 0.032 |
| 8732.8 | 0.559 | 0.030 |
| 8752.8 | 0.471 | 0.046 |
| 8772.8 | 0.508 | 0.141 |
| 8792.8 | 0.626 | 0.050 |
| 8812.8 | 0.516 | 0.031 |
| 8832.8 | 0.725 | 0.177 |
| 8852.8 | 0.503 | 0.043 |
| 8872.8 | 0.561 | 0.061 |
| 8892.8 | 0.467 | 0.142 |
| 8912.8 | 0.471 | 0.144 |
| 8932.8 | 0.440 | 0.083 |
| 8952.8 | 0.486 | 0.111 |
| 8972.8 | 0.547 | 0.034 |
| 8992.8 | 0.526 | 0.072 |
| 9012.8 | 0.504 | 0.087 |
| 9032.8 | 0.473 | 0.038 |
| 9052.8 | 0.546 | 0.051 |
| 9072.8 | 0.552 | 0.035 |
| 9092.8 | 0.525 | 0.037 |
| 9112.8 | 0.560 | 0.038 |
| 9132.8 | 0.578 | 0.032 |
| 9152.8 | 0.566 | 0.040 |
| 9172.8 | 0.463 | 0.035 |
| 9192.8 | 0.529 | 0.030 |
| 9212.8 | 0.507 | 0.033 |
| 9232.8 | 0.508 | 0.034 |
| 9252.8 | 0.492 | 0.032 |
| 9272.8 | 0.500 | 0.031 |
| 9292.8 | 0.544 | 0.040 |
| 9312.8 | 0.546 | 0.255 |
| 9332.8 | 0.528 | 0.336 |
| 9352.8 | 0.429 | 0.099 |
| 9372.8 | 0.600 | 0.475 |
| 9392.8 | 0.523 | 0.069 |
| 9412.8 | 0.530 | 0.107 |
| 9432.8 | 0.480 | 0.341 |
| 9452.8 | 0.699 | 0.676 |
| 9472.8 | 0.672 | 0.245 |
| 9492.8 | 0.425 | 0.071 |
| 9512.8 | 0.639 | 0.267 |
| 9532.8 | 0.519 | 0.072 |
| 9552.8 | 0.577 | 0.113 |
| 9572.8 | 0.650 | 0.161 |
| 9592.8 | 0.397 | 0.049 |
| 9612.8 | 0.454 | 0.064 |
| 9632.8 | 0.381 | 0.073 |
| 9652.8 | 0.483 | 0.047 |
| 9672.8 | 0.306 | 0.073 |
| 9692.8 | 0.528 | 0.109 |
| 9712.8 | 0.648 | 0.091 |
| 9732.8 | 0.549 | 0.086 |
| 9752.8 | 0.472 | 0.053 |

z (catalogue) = 0.124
